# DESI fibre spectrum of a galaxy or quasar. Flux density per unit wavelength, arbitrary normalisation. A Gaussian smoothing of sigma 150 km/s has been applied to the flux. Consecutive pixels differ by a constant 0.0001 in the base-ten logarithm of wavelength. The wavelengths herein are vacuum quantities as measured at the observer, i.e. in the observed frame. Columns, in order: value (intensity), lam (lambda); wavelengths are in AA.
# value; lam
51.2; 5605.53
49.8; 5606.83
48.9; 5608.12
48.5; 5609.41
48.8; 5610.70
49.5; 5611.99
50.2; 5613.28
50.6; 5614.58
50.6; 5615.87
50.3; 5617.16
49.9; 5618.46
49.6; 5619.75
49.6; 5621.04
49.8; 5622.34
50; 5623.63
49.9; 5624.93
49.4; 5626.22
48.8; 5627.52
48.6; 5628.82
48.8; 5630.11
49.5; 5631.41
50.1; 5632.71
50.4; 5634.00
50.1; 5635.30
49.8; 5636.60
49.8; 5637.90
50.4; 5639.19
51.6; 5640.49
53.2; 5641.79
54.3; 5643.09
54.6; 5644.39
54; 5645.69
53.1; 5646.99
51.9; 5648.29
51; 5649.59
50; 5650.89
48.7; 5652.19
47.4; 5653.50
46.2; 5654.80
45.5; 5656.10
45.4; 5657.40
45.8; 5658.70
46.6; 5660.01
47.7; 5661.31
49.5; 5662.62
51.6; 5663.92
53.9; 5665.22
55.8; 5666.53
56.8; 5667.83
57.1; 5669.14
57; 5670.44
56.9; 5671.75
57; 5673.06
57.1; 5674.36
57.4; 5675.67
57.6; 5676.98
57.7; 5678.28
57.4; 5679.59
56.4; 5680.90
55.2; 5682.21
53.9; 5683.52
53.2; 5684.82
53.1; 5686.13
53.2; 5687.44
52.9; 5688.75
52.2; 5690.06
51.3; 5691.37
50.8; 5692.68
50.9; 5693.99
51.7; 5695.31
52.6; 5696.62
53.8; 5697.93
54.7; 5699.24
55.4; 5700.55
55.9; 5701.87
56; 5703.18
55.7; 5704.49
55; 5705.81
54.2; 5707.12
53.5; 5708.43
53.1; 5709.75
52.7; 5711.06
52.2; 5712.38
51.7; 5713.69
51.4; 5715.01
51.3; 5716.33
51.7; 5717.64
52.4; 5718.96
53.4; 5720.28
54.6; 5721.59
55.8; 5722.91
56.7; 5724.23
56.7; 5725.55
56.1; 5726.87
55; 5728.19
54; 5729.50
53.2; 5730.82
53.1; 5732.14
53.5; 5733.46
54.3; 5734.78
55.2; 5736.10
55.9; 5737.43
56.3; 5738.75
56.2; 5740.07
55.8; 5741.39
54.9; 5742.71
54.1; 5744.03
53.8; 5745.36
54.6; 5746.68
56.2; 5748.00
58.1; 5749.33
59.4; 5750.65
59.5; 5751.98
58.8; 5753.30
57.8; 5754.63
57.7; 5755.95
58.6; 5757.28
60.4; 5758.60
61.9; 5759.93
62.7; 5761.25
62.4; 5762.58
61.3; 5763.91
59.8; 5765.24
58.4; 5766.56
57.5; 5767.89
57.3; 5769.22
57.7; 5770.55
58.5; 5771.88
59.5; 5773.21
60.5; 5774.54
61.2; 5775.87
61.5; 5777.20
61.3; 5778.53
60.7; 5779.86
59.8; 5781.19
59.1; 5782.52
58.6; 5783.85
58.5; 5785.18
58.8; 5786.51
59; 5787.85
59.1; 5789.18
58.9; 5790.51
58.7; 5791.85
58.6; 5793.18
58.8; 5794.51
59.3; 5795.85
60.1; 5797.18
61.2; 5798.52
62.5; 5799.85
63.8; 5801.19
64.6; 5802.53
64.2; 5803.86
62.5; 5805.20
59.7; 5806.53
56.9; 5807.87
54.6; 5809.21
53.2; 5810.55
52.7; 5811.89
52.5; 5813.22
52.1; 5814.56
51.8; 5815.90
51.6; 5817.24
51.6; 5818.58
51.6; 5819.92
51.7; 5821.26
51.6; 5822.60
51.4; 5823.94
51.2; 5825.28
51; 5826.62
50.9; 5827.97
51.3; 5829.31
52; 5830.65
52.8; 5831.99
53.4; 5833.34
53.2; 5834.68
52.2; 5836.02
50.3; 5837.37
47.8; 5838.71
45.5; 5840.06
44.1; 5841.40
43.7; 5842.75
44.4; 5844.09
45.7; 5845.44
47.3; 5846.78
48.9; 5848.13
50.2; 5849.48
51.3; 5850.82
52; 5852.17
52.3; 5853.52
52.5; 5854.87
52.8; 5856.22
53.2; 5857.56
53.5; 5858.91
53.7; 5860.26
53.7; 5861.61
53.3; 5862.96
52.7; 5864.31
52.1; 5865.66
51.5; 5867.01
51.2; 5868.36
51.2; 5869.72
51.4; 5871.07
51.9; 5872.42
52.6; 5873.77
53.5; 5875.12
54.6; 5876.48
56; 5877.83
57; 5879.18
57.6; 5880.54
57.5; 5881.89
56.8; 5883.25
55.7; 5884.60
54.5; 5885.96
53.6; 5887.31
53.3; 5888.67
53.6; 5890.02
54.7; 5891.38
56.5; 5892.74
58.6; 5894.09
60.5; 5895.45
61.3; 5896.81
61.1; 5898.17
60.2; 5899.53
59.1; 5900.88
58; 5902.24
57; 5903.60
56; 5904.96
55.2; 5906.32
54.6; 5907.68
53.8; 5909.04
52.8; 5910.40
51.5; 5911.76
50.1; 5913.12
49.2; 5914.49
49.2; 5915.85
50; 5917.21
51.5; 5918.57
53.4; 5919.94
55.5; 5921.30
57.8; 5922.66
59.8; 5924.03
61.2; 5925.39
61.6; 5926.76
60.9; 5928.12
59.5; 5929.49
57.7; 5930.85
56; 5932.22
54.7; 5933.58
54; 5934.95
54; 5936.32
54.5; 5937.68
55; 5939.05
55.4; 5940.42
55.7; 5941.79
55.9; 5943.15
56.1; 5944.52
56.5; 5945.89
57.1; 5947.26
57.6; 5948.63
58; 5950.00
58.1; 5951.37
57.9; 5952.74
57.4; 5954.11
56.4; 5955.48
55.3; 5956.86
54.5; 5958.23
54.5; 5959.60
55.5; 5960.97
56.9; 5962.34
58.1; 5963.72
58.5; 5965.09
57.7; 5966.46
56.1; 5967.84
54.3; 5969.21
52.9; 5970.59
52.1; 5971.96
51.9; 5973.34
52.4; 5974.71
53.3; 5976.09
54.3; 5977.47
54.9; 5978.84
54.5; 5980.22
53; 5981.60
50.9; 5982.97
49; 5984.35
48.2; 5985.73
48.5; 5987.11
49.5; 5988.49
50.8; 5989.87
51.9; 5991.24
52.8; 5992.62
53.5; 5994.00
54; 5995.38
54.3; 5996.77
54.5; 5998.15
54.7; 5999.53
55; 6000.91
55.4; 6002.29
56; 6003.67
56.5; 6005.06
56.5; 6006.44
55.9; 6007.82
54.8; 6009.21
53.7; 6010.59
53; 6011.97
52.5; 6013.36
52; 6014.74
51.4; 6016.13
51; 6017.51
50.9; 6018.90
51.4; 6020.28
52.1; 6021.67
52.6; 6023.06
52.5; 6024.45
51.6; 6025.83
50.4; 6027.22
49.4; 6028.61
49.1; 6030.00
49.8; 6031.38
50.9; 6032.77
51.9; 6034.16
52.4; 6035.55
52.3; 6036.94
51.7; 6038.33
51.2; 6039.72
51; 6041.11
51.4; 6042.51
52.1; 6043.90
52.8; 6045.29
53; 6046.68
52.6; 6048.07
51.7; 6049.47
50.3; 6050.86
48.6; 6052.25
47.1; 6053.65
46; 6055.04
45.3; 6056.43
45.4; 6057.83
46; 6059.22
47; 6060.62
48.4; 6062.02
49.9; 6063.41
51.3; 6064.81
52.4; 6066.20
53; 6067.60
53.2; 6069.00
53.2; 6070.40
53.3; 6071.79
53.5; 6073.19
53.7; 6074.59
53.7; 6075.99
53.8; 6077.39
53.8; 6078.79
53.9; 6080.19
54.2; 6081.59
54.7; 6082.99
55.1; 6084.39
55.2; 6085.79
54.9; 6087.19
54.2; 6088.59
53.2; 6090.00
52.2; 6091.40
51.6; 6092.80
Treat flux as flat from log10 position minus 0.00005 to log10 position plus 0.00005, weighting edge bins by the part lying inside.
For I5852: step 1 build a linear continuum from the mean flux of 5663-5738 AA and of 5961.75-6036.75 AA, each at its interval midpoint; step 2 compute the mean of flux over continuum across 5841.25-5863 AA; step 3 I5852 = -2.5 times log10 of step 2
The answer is 0.07 mag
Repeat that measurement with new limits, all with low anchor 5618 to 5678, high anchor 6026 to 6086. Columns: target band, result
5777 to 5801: -0.17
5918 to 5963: -0.11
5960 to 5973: -0.09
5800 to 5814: -0.14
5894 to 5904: -0.16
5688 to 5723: -0.04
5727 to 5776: -0.12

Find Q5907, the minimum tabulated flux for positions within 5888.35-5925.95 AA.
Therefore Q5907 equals 49.2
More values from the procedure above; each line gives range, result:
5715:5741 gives 51.3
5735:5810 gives 53.8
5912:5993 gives 48.2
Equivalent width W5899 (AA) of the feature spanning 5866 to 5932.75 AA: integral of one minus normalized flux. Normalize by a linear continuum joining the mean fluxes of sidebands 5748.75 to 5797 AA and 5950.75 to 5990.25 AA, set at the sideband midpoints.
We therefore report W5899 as 0.6 AA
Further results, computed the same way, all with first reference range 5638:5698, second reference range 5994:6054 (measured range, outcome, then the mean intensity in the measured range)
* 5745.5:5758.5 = -1.30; 57.8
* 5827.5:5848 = 1.39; 49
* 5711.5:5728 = -0.35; 53.7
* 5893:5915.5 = -1.55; 56.1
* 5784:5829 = -3.39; 56.5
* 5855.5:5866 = -0.13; 53.2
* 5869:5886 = -0.70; 54.6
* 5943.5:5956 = -1.13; 57.2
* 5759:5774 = -2.05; 59.7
